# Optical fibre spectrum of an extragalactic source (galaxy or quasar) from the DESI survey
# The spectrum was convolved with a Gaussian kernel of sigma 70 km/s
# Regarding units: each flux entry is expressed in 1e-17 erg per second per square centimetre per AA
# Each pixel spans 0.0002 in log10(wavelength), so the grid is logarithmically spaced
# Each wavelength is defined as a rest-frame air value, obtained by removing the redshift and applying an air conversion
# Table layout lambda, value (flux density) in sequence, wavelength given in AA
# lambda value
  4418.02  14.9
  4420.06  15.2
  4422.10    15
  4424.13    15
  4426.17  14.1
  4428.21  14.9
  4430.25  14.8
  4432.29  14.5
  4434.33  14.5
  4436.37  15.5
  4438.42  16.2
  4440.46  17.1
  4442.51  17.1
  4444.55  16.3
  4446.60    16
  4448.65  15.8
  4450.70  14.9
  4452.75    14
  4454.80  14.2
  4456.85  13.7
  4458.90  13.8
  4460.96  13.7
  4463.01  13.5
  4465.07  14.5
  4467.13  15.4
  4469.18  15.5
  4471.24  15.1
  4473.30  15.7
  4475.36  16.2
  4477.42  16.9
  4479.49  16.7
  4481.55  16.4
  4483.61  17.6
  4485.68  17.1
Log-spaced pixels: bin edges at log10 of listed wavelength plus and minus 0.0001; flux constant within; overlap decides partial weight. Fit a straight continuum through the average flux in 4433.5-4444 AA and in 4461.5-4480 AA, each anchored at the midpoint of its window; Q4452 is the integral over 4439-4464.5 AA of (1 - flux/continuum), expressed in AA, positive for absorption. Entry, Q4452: 1.3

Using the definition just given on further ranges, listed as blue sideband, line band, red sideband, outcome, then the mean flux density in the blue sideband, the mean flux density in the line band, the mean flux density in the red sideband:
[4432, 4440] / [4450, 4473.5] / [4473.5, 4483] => 2.4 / 15.4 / 14.5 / 16.5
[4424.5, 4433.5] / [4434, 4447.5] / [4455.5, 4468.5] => -1.6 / 14.6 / 16.2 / 14.1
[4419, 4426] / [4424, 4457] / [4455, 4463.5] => -2.1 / 14.9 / 15.3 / 13.7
